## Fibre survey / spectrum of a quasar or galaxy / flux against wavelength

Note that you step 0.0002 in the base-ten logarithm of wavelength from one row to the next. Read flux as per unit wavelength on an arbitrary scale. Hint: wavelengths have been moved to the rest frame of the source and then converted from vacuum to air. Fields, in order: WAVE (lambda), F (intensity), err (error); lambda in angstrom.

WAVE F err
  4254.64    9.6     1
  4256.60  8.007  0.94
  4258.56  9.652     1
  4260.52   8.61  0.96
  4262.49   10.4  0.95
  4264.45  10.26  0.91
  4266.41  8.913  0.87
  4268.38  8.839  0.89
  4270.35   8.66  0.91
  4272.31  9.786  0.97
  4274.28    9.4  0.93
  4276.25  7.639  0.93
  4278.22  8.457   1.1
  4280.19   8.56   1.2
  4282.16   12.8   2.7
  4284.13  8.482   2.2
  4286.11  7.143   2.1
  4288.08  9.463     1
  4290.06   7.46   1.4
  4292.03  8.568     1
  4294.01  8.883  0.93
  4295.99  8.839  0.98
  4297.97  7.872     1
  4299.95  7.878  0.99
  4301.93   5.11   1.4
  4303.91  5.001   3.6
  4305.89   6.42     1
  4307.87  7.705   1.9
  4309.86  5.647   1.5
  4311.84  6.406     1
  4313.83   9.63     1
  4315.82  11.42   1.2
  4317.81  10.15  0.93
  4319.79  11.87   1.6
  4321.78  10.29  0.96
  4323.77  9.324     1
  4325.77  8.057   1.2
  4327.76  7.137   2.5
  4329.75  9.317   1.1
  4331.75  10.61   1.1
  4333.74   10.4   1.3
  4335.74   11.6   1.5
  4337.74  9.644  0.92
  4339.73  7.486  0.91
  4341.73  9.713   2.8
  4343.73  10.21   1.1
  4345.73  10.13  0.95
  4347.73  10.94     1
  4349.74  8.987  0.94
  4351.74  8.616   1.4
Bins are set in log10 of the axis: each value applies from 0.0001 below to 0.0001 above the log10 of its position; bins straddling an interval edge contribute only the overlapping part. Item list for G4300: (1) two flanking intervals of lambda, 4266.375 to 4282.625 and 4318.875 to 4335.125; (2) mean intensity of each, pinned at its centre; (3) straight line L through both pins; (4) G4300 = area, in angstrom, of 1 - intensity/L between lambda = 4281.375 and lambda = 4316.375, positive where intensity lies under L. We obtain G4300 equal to 5.2 angstrom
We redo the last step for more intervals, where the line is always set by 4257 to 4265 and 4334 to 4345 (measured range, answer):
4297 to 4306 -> 3.0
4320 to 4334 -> 0.5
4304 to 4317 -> 2.7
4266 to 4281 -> 1.3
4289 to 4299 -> 1.4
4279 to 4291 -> 0.8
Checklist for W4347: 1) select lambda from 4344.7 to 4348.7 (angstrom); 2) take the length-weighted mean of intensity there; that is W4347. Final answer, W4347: 10.5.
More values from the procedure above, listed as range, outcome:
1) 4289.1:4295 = 8.31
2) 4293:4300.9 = 8.36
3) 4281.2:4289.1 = 9.45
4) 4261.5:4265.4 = 10.3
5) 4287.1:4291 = 8.46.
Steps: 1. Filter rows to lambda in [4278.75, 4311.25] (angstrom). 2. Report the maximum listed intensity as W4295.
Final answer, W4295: 12.8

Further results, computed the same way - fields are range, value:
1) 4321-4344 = 11.6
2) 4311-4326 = 11.87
